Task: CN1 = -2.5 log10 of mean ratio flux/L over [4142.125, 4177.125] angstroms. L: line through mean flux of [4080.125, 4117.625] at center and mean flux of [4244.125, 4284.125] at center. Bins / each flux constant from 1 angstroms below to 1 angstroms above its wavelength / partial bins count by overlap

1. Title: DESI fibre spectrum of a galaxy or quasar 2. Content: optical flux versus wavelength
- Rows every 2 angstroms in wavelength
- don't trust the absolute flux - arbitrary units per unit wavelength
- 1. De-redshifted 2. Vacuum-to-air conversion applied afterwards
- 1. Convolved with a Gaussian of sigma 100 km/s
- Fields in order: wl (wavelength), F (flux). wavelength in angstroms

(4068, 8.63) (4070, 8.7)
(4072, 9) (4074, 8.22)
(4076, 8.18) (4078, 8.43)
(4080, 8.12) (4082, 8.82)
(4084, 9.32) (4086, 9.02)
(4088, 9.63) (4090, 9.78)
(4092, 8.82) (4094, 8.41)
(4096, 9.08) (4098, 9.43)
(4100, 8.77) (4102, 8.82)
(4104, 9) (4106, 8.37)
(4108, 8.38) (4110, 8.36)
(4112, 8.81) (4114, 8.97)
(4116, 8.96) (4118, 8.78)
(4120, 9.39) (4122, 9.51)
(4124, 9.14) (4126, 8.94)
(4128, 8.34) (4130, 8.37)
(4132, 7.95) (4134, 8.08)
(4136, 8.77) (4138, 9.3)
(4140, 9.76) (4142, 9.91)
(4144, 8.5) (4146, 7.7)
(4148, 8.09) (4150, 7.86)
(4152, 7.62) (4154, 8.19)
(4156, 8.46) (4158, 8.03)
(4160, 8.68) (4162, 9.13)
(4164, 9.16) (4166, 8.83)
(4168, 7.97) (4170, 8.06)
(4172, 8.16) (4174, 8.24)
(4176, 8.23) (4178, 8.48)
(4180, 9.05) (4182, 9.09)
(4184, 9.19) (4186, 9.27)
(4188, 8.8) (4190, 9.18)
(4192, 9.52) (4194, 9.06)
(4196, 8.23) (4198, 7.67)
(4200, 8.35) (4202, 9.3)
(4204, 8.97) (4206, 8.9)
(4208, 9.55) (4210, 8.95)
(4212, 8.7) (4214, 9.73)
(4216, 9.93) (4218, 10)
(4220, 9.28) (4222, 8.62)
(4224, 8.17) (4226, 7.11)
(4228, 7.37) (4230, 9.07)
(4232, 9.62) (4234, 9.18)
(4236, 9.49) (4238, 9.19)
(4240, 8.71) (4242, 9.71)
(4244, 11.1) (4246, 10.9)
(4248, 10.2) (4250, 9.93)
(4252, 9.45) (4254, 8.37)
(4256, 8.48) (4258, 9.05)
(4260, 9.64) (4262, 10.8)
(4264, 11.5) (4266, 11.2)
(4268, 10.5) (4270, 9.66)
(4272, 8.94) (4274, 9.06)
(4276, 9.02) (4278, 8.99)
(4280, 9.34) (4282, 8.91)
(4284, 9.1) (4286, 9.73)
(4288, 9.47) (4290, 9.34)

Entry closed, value 0.108 mag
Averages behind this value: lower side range 8.91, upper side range 9.7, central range 8.33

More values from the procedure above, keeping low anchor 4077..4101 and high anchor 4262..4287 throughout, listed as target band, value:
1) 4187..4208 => 0.068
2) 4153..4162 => 0.100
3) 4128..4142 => 0.047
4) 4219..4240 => 0.098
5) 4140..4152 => 0.091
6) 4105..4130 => 0.033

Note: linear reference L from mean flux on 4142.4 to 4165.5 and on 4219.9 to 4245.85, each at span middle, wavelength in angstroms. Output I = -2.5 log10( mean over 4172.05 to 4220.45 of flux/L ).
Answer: -0.03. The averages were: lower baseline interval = 8.36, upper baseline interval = 9.02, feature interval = 8.97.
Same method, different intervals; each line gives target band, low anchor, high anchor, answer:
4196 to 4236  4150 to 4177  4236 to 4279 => 0.030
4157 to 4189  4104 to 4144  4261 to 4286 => 0.060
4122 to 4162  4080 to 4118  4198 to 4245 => 0.051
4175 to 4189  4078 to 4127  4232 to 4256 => 0.052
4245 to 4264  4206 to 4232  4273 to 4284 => -0.086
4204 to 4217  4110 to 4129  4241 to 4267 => 0.047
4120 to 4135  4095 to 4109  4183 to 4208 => 0.023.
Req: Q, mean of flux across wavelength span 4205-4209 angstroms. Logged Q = 9.23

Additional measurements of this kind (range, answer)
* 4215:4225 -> 9.2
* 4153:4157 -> 8.32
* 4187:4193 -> 9.17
